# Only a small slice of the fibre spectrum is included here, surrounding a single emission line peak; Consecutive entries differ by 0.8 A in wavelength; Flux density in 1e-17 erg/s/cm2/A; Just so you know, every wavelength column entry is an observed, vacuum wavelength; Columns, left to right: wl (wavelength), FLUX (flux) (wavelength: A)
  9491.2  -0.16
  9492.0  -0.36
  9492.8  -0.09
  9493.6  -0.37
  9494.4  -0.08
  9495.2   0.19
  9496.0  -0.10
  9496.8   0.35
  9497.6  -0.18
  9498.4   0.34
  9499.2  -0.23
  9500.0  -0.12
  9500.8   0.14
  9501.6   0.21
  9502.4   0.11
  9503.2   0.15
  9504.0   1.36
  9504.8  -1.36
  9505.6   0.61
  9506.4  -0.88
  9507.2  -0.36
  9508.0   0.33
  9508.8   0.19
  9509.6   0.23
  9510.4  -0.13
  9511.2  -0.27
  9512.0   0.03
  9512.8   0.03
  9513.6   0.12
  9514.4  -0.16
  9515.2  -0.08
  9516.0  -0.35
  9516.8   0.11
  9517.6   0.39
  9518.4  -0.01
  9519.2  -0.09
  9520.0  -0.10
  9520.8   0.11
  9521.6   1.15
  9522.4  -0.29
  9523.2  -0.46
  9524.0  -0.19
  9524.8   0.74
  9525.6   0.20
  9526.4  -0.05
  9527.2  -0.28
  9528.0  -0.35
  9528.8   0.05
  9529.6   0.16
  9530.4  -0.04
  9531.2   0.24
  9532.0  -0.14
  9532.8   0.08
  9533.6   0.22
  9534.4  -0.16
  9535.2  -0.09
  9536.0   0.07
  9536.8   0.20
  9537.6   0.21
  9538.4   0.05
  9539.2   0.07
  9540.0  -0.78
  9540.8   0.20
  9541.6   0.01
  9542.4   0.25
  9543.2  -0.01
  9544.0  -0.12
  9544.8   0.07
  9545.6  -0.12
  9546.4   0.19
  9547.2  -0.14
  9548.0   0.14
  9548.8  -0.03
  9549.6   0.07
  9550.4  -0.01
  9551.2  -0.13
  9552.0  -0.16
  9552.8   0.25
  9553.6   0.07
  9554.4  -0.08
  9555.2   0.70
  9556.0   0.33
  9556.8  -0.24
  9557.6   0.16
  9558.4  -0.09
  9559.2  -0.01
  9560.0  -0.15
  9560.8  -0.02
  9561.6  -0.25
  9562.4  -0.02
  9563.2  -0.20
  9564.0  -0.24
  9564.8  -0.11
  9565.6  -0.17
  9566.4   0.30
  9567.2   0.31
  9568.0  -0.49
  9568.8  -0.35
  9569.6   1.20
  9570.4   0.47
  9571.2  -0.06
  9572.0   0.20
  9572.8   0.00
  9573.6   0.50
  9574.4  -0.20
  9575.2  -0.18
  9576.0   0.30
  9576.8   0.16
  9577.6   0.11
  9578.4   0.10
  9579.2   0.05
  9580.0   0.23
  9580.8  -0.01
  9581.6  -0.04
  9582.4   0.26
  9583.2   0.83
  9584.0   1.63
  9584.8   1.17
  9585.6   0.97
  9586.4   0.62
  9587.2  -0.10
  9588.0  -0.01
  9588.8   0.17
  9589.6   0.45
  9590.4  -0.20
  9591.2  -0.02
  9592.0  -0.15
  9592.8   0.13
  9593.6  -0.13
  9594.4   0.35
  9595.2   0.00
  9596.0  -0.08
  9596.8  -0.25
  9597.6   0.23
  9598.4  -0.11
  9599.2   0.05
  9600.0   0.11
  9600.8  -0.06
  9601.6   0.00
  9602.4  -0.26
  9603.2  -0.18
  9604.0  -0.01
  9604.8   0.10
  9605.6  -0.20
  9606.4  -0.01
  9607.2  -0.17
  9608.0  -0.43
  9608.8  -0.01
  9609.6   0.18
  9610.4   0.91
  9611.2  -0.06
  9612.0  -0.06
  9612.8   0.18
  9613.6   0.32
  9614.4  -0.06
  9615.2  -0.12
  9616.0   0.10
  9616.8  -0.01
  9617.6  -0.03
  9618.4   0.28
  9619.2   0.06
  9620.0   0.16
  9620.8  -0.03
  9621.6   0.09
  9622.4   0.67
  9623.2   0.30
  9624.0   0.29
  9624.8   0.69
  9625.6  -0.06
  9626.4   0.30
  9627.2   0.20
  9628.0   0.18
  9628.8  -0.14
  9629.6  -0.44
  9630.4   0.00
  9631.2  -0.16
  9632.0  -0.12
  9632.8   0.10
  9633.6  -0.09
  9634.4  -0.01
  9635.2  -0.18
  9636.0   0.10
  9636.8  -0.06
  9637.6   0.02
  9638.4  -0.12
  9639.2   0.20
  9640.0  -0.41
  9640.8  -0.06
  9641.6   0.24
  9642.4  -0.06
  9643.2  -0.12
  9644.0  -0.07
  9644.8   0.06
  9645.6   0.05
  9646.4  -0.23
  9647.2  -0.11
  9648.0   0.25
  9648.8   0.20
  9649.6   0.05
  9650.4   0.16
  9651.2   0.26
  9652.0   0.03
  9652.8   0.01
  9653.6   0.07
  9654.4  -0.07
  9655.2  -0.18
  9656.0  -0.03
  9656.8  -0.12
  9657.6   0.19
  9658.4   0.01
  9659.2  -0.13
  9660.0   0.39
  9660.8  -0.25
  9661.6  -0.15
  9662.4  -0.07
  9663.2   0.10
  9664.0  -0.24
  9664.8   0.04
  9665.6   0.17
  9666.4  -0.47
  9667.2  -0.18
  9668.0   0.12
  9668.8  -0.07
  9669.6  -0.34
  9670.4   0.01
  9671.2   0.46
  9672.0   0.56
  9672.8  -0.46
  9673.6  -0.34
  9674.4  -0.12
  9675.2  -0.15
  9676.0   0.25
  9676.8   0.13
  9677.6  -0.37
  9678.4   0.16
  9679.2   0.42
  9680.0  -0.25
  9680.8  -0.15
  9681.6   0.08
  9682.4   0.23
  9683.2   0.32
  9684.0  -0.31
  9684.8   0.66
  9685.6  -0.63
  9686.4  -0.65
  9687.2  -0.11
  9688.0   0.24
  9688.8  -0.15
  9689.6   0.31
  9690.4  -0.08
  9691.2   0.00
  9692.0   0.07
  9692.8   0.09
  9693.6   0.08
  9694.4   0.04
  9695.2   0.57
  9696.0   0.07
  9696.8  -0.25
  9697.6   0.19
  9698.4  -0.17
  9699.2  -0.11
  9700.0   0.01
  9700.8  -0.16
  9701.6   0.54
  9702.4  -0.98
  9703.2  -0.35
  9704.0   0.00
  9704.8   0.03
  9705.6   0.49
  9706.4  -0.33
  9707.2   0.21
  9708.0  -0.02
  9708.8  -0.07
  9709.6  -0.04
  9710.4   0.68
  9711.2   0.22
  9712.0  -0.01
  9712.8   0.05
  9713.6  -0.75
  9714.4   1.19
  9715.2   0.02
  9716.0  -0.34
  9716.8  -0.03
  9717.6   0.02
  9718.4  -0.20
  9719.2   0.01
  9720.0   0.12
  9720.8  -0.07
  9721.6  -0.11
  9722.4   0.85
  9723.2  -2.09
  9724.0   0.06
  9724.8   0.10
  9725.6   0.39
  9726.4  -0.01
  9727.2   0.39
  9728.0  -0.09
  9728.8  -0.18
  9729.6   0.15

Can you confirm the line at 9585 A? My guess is H-beta 4861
